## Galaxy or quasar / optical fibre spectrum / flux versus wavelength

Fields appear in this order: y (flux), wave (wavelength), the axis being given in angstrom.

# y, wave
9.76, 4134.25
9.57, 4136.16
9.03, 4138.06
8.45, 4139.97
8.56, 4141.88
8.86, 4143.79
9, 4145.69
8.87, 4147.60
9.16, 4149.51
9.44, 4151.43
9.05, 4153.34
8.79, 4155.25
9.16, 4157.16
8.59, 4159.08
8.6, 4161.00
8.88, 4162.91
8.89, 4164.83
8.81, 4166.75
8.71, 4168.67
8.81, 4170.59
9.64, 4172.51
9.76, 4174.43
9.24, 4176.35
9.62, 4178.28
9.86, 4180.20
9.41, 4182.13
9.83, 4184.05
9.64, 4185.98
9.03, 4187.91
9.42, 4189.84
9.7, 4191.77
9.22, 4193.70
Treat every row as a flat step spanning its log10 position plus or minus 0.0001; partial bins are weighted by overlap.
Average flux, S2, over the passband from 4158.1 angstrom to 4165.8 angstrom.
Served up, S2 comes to 8.73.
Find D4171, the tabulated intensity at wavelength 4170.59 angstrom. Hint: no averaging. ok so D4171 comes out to 8.81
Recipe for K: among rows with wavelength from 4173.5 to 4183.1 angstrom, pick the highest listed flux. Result 9.86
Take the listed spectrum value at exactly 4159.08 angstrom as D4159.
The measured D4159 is 8.59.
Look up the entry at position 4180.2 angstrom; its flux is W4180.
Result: 9.86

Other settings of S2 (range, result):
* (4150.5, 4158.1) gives 9.12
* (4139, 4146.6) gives 8.72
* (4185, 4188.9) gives 9.32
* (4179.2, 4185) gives 9.71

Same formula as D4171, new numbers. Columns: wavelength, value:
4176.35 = 9.24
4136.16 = 9.57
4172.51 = 9.64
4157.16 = 9.16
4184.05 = 9.83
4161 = 8.6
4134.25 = 9.76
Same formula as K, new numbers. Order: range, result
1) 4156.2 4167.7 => 9.16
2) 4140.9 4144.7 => 8.86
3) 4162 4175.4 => 9.76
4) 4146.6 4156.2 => 9.44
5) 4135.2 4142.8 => 9.57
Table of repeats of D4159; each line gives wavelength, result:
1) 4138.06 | 9.03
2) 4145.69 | 9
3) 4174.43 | 9.76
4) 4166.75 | 8.81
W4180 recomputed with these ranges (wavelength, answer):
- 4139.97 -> 8.45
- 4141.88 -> 8.56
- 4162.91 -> 8.88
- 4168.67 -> 8.71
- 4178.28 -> 9.62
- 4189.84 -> 9.42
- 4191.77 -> 9.7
